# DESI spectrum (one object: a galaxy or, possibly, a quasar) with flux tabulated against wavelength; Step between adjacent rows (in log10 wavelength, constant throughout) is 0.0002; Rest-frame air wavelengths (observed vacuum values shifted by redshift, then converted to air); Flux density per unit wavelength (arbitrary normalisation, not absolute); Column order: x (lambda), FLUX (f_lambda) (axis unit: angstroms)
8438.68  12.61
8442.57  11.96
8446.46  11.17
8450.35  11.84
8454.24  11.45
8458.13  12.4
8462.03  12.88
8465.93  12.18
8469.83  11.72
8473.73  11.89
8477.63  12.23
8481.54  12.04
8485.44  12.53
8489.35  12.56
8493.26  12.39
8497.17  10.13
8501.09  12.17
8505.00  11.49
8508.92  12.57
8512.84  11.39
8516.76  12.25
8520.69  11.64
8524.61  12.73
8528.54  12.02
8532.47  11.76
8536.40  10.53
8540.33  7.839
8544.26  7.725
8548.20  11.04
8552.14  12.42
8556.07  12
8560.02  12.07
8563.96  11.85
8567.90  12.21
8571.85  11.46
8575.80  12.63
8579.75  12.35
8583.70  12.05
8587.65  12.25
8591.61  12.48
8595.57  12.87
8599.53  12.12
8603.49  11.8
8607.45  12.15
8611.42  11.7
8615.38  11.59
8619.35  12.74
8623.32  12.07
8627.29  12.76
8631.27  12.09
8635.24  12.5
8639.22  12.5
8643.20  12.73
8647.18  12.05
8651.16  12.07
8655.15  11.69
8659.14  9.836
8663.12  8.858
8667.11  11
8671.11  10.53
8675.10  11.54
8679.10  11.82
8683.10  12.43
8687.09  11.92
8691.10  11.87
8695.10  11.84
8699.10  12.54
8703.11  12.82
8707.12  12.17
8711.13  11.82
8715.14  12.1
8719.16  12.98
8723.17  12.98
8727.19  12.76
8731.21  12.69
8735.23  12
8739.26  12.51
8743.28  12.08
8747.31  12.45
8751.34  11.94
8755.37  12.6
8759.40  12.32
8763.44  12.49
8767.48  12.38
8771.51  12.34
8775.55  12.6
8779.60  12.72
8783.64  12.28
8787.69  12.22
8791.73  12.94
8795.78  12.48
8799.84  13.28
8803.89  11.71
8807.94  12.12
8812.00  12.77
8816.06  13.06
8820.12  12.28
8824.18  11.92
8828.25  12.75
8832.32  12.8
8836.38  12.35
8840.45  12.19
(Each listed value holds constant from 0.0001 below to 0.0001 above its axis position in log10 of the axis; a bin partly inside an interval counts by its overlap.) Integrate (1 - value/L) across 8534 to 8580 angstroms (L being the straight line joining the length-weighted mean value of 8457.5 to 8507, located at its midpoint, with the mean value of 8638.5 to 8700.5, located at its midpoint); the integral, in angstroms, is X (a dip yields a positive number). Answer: 2.7 angstroms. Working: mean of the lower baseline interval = 12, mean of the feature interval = 11.1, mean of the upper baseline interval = 11.5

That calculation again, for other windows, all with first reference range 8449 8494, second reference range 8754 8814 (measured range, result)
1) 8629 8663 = 1.59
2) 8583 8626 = 0.45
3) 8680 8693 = 0.35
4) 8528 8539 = 0.97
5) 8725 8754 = 0.19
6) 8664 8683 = 1.80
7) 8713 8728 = -0.33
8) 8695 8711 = 0.08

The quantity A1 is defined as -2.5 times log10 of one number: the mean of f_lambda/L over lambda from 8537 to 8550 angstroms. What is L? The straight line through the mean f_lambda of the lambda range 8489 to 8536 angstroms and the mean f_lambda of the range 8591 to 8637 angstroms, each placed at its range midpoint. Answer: 0.308 mag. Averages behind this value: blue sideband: 11.9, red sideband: 12.2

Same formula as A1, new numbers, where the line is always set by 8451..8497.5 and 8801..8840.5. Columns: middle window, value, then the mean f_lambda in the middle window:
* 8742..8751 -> 0.013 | 12.2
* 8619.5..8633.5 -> -0.011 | 12.4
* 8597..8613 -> 0.022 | 12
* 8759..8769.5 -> -0.003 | 12.4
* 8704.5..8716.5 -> 0.023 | 12.1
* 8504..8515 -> 0.025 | 11.9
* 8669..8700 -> 0.046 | 11.8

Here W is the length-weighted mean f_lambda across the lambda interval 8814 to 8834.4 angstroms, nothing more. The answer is 12.6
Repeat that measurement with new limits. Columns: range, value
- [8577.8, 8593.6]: 12.3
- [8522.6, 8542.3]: 11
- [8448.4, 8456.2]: 11.7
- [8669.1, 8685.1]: 11.6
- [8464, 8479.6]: 12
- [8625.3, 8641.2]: 12.5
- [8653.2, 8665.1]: 10.1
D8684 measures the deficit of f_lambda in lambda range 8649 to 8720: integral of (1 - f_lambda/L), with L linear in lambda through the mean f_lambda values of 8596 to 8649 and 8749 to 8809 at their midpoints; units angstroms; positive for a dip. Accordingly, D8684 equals 3.9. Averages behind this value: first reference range 12.2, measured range 11.6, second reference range 12.4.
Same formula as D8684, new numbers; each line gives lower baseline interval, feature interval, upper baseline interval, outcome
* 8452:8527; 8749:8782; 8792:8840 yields 0.0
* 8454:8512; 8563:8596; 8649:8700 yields -1.5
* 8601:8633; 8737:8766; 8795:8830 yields 0.1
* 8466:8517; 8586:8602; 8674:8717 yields -0.5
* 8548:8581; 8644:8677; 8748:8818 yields 3.3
